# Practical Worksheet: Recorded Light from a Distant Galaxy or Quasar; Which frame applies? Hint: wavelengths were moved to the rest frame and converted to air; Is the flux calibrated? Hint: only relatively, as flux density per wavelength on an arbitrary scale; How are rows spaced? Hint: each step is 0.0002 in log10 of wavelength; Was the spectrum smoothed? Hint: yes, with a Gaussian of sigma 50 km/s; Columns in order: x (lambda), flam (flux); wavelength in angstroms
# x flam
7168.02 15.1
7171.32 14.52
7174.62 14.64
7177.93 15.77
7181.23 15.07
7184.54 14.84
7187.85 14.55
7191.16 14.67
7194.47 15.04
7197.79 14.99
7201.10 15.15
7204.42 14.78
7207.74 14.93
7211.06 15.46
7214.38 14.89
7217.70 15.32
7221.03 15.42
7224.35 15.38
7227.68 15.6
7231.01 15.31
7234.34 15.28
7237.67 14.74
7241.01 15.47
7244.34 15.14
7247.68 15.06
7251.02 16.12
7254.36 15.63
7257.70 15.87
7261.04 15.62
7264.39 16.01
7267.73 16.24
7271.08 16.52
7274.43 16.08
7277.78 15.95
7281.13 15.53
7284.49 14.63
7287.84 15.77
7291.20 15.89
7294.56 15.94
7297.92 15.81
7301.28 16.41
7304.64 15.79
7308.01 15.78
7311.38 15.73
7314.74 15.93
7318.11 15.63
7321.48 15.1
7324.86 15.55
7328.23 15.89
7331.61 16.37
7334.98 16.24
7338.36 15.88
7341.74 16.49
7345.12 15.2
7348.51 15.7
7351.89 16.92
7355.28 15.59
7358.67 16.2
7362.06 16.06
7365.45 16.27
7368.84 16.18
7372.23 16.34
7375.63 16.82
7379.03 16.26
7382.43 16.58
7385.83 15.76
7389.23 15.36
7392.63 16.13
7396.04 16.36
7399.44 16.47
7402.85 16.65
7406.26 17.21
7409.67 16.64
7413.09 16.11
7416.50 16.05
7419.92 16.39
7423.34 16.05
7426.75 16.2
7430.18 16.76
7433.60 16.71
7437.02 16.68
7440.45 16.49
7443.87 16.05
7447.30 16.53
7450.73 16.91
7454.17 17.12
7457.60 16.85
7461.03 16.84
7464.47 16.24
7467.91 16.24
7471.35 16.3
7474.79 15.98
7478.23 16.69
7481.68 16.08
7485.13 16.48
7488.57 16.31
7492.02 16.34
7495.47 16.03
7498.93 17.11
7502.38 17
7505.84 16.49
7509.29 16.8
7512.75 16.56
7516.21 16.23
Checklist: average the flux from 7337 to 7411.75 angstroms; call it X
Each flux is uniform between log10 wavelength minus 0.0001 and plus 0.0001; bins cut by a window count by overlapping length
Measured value 16.2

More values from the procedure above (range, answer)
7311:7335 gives 15.8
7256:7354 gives 15.9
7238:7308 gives 15.8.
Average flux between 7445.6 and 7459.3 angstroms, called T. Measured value 16.8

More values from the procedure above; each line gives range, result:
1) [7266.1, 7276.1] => 16.3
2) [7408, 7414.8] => 16.4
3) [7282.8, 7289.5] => 15.2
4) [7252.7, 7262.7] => 15.7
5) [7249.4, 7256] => 15.9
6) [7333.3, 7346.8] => 16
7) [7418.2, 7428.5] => 16.2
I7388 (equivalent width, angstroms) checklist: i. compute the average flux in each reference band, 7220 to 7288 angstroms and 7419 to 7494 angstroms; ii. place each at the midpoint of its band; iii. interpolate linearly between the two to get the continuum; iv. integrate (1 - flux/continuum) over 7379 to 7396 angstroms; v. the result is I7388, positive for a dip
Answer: 0.1 angstroms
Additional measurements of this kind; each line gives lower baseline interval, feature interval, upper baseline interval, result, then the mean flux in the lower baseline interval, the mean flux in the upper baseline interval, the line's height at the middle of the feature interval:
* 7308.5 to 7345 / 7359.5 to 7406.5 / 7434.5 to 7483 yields -0.5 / 15.9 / 16.5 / 16.1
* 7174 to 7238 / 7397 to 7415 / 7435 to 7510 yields -0.5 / 15.1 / 16.5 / 16.2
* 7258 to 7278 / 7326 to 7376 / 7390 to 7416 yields 0.6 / 16.1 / 16.4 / 16.3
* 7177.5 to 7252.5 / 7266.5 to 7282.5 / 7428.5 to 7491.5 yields -0.6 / 15.2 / 16.5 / 15.5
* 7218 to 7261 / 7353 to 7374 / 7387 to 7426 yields -0.1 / 15.4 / 16.3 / 16.1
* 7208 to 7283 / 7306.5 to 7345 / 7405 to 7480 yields 0.2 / 15.6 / 16.5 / 15.9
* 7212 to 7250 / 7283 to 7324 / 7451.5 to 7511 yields -0.2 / 15.3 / 16.5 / 15.6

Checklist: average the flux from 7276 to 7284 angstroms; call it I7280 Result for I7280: 15.6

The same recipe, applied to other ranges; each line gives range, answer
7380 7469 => 16.4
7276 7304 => 15.7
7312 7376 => 16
